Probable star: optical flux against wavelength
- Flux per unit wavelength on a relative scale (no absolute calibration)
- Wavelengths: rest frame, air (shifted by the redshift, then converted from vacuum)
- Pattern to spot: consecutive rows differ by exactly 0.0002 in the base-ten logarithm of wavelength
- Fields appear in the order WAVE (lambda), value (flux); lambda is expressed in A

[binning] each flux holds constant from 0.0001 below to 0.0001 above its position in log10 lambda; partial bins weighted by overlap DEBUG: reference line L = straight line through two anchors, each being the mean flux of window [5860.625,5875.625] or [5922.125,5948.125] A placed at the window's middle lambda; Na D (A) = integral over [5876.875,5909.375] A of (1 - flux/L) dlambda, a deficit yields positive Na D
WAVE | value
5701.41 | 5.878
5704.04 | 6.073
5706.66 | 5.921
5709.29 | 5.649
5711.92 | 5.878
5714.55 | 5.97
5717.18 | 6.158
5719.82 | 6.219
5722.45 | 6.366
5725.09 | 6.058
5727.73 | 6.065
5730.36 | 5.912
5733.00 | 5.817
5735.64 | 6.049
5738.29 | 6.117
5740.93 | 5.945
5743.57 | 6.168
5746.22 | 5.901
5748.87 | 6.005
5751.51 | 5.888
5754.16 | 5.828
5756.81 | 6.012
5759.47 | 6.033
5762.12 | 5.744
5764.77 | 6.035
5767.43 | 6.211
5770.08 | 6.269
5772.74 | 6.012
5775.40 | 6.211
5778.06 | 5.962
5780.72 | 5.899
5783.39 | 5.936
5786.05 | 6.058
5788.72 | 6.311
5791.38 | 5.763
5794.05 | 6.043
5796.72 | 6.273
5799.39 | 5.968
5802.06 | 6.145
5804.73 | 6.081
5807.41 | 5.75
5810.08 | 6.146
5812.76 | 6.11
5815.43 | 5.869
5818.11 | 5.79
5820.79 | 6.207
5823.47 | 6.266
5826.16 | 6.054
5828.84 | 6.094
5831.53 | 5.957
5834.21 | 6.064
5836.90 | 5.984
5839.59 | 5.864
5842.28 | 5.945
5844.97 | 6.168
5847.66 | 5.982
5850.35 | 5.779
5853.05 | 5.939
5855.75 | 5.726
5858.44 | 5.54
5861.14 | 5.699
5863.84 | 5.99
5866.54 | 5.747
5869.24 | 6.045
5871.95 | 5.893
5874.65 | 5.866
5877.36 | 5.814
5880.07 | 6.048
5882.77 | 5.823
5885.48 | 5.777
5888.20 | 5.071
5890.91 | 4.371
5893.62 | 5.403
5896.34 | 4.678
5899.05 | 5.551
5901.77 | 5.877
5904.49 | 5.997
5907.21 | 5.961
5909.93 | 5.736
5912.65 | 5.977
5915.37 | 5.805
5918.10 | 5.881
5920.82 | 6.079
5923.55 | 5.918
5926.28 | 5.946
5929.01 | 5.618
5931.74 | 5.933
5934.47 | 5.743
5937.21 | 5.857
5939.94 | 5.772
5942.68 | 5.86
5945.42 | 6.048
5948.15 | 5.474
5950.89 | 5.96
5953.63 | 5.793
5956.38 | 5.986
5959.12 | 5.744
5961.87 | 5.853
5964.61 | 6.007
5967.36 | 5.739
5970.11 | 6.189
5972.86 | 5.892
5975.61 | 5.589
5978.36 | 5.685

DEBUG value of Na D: 1.9 A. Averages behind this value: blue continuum 5.88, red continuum 5.84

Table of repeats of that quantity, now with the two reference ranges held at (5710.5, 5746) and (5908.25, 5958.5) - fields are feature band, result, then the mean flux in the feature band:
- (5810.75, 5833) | -0.3 A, 6.05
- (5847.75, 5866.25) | 0.4 A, 5.79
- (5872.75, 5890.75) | 0.8 A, 5.65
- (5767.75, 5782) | -0.2 A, 6.08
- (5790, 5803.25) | -0.1 A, 6.04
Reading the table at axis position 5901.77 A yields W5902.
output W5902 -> 5.877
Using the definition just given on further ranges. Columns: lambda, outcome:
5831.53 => 5.957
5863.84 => 5.99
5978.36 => 5.685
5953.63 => 5.793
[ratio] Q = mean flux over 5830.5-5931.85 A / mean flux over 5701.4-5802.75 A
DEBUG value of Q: 1.0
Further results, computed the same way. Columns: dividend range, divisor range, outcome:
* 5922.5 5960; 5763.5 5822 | 0.96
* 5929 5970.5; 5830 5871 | 0.99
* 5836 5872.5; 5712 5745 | 0.97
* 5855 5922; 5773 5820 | 0.95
